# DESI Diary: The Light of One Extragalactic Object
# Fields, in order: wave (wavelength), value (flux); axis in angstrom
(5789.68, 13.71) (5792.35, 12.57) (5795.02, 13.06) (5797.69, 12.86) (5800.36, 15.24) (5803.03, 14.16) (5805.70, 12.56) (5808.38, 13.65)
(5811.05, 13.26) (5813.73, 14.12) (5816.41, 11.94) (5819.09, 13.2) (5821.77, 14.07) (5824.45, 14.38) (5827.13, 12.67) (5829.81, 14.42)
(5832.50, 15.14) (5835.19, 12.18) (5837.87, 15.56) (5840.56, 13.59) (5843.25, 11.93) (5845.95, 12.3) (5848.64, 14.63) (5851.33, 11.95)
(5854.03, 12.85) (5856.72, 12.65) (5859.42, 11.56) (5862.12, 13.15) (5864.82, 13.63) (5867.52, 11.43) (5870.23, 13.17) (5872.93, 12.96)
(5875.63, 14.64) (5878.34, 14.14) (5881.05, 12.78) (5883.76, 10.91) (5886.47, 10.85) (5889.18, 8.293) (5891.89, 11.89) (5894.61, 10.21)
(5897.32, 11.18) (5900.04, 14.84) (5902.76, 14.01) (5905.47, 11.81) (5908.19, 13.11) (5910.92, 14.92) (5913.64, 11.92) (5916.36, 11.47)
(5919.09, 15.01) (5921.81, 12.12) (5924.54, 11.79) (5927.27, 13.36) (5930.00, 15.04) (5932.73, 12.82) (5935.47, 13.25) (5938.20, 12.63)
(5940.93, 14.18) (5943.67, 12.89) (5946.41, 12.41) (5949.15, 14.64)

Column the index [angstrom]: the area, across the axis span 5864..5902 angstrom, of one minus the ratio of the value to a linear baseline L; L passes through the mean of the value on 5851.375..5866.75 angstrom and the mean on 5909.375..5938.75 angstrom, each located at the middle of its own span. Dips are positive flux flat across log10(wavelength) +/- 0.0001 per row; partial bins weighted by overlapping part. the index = 1.8 angstrom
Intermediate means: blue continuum 12.6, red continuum 13.1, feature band 12.2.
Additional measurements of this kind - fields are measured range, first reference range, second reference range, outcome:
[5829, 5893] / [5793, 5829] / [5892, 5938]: 2.12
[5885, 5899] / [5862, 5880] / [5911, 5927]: 2.64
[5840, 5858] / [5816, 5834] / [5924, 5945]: 1.13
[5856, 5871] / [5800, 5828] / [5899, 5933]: 0.91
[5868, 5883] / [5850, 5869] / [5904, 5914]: -0.78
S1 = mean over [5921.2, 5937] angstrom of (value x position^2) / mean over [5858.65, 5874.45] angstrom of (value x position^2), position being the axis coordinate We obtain 1.05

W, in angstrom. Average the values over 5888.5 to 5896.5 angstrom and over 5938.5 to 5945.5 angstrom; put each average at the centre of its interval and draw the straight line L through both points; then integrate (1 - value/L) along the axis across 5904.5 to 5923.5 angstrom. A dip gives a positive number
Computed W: -2.1 angstrom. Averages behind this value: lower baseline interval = 10.4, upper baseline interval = 13.3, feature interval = 12.9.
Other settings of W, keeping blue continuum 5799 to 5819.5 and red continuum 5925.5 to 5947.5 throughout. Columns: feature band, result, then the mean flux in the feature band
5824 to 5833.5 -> -0.4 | 14.1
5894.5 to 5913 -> 0.5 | 13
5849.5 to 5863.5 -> 1.0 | 12.5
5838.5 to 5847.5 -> 0.4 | 12.9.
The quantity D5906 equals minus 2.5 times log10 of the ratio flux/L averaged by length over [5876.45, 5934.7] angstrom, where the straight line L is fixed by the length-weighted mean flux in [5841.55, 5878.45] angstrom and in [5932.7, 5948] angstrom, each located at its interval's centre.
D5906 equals 0.04 mag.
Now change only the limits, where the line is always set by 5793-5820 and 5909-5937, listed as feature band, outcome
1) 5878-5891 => 0.18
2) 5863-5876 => 0.02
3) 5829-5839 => -0.08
